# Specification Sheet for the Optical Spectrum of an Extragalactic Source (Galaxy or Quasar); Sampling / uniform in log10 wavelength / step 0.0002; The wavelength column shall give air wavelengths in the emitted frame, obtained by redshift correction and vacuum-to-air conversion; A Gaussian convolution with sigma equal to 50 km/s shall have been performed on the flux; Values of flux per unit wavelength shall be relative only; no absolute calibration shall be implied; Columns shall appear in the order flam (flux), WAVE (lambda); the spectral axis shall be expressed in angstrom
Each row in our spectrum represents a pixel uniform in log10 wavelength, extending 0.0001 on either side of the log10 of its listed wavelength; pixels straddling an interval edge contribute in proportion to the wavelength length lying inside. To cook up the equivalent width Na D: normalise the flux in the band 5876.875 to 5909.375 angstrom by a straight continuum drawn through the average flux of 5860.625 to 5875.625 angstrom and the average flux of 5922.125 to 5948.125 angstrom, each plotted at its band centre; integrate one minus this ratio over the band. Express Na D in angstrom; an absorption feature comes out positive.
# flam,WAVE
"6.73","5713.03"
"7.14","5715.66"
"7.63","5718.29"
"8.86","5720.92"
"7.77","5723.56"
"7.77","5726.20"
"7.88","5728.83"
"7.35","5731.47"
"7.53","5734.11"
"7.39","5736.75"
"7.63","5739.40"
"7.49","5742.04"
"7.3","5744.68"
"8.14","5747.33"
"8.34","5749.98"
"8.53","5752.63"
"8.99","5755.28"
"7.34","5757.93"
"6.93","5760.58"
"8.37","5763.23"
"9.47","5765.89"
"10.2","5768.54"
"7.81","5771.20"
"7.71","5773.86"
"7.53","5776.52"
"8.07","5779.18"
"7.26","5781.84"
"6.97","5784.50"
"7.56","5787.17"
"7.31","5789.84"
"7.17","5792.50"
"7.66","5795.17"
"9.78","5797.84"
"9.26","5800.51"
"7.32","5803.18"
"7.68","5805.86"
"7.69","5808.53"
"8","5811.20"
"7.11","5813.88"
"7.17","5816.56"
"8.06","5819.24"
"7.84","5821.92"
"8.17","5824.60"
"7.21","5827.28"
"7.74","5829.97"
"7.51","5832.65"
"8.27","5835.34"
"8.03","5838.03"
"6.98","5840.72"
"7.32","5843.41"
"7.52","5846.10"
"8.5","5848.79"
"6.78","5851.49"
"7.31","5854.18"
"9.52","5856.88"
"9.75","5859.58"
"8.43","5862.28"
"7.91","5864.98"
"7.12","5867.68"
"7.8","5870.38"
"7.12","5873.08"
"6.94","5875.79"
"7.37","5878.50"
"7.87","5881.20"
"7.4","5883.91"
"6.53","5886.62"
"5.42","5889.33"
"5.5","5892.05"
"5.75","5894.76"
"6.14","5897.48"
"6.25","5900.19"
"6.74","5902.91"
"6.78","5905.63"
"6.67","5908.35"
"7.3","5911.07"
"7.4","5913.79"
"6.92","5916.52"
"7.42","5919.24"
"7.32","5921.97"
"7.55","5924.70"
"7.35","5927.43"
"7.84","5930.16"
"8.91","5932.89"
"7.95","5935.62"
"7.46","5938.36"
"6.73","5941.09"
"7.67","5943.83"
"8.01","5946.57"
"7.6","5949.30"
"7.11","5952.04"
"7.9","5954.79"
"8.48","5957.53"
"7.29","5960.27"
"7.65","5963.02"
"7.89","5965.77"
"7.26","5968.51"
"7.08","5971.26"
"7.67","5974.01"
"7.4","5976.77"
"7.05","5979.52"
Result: 4.8 angstrom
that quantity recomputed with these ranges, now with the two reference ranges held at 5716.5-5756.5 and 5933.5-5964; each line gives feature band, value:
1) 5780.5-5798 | 0.68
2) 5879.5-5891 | 1.40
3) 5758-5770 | -1.10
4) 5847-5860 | -0.81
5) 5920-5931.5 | 0.26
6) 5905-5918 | 1.12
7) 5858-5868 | -0.90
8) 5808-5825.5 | 0.21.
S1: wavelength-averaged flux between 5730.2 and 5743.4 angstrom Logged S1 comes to 7.48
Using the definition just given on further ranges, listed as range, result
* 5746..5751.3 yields 8.23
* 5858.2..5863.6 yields 9.09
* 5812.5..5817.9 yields 7.14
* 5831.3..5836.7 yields 7.89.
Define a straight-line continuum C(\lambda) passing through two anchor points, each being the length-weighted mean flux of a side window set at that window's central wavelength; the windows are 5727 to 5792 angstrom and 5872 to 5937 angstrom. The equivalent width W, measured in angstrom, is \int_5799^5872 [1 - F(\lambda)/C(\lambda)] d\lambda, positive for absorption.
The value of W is -4.3 angstrom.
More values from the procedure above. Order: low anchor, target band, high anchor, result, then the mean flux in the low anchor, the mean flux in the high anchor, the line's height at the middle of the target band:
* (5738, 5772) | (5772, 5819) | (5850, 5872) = 2.4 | 8.2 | 8.07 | 8.15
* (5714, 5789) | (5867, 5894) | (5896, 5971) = 2.4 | 7.88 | 7.39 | 7.53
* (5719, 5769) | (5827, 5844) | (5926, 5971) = 0.6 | 8.03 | 7.68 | 7.87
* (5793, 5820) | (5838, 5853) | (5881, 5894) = -0.6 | 7.94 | 6.39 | 7.2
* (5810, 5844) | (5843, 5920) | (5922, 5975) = 4.3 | 7.65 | 7.64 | 7.65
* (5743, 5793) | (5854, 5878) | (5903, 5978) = -1.0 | 7.96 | 7.49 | 7.69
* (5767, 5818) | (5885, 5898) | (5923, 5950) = 3.1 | 7.86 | 7.71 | 7.76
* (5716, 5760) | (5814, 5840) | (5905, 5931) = -0.6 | 7.84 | 7.26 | 7.55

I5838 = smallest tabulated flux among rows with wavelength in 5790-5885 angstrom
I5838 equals 6.78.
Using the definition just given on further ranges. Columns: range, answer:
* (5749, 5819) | 6.93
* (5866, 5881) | 6.94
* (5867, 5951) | 5.42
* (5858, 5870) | 7.12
